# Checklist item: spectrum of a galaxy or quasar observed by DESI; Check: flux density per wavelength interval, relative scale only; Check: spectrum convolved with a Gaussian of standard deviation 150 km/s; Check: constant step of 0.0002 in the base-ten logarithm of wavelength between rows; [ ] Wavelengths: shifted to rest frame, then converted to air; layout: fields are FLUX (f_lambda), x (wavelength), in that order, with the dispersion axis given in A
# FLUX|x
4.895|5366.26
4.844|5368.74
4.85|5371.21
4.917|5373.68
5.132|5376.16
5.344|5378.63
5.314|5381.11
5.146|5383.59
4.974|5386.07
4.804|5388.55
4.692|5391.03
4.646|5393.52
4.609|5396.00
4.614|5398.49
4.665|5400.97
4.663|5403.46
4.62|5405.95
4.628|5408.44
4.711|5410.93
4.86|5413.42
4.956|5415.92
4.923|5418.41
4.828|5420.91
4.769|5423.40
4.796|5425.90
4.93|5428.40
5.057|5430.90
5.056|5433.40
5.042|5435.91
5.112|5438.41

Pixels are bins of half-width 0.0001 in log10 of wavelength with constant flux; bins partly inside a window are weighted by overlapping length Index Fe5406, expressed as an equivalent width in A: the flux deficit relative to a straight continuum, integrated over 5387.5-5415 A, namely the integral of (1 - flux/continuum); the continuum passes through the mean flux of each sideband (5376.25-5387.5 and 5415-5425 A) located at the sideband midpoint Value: 1.8 A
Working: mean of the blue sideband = 5.18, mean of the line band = 4.68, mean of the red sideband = 4.87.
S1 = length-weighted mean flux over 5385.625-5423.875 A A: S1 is 4.74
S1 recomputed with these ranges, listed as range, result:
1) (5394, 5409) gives 4.64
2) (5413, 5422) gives 4.89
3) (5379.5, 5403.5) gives 4.83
